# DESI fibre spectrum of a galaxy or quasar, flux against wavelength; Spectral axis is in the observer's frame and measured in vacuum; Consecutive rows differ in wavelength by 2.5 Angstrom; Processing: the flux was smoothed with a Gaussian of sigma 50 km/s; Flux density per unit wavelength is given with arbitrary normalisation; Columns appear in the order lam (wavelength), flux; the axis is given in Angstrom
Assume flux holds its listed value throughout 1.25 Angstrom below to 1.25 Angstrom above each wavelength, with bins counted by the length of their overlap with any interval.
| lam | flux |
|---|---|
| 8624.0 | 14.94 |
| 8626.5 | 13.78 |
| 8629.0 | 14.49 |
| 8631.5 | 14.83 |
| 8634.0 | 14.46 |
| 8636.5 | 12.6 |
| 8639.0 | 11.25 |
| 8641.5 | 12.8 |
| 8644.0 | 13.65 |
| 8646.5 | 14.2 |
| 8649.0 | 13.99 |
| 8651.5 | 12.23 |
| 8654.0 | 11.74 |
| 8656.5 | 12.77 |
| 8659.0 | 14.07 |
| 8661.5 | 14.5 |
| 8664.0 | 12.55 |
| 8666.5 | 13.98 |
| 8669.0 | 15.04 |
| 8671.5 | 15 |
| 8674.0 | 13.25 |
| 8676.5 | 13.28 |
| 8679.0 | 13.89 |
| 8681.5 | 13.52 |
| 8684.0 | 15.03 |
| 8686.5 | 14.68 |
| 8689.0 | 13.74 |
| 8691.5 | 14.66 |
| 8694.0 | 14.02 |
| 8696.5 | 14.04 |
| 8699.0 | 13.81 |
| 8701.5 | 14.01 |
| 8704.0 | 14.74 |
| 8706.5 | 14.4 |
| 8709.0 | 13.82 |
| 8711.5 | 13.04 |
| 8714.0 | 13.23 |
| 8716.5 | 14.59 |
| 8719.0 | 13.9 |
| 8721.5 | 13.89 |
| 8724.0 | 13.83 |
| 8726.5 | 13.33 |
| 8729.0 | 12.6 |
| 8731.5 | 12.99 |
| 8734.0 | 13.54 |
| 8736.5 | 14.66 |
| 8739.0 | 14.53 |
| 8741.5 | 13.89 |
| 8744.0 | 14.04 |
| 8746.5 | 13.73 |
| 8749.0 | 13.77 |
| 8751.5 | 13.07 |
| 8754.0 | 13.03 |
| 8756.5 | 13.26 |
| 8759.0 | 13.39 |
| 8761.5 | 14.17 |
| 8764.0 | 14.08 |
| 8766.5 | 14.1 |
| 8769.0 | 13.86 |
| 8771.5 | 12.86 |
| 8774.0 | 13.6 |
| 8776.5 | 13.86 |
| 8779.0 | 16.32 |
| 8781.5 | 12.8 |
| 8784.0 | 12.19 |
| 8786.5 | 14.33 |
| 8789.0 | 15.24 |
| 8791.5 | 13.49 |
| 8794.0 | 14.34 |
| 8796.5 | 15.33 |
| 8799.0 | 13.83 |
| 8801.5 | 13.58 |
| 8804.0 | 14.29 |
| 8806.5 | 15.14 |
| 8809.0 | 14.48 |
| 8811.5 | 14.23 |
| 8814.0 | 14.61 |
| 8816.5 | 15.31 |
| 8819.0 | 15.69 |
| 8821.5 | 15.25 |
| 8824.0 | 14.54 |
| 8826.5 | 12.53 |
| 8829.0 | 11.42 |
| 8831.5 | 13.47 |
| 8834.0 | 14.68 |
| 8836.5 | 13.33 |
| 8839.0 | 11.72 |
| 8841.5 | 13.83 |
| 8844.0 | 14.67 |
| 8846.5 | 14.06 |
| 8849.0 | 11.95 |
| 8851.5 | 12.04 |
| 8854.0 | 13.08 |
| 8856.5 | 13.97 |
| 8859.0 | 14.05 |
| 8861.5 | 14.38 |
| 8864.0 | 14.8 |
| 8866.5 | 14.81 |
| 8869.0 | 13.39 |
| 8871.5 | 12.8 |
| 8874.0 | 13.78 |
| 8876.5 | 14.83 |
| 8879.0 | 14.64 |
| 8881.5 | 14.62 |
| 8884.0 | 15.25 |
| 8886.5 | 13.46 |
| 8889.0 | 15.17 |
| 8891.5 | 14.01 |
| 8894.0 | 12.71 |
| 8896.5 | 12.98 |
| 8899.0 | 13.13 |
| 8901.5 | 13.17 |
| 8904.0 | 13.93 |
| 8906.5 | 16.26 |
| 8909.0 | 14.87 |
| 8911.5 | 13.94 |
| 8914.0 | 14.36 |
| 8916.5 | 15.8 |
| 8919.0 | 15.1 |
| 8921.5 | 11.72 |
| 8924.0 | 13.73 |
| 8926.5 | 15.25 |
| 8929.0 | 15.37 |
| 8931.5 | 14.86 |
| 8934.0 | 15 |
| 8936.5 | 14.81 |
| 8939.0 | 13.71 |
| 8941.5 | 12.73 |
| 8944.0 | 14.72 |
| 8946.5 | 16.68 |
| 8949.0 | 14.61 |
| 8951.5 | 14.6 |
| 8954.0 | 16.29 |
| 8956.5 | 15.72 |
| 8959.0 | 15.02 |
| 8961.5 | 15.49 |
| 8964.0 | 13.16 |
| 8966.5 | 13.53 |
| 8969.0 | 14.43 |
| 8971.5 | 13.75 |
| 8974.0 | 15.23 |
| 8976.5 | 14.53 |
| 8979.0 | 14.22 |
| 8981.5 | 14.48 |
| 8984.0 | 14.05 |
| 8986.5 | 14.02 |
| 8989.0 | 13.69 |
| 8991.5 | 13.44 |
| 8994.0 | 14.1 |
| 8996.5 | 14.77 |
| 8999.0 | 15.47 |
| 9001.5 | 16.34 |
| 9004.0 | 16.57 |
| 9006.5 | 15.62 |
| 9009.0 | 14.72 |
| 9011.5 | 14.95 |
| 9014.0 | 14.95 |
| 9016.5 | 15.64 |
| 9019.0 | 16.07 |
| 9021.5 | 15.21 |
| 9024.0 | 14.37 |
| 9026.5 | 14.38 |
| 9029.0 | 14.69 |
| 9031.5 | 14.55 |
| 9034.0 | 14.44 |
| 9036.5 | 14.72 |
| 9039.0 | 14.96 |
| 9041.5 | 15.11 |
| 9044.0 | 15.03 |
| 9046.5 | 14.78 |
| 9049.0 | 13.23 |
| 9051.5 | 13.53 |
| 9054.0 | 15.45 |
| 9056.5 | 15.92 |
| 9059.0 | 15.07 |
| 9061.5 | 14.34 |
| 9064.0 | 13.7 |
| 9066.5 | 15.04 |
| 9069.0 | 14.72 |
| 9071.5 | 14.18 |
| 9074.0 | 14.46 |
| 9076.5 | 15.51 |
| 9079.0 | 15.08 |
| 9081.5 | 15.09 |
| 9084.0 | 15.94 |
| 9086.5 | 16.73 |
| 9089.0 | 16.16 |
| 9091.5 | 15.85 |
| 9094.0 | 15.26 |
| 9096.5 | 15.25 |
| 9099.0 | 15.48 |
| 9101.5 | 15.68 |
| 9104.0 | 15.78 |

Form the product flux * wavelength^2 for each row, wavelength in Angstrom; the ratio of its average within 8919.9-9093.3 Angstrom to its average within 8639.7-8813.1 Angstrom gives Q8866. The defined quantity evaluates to 1.1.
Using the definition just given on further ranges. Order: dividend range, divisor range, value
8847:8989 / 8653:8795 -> 1.08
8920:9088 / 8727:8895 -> 1.11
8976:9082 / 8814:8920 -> 1.09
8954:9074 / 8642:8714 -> 1.15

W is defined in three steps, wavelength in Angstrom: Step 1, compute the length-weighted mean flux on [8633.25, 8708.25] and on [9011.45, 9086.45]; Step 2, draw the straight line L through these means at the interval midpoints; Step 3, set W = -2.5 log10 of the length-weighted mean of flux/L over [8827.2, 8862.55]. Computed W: 0.07 mag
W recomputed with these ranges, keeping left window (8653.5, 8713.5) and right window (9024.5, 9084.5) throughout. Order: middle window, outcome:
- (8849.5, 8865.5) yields 0.050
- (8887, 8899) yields 0.057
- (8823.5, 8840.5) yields 0.095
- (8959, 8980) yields 0.015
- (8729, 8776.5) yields 0.031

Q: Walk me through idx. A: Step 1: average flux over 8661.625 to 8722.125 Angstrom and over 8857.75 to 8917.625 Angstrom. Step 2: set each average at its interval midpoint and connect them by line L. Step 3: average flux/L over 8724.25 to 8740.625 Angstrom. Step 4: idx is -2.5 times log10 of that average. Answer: 0.03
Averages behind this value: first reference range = 14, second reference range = 14.2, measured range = 13.6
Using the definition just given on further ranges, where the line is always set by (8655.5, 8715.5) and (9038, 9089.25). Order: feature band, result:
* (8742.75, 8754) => 0.04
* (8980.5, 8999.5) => 0.04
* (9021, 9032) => 0.02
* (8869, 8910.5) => 0.03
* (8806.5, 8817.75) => -0.03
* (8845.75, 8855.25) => 0.13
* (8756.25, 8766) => 0.03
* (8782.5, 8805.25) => 0.01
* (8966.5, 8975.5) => 0.03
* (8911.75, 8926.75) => 0.02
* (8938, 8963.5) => -0.02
